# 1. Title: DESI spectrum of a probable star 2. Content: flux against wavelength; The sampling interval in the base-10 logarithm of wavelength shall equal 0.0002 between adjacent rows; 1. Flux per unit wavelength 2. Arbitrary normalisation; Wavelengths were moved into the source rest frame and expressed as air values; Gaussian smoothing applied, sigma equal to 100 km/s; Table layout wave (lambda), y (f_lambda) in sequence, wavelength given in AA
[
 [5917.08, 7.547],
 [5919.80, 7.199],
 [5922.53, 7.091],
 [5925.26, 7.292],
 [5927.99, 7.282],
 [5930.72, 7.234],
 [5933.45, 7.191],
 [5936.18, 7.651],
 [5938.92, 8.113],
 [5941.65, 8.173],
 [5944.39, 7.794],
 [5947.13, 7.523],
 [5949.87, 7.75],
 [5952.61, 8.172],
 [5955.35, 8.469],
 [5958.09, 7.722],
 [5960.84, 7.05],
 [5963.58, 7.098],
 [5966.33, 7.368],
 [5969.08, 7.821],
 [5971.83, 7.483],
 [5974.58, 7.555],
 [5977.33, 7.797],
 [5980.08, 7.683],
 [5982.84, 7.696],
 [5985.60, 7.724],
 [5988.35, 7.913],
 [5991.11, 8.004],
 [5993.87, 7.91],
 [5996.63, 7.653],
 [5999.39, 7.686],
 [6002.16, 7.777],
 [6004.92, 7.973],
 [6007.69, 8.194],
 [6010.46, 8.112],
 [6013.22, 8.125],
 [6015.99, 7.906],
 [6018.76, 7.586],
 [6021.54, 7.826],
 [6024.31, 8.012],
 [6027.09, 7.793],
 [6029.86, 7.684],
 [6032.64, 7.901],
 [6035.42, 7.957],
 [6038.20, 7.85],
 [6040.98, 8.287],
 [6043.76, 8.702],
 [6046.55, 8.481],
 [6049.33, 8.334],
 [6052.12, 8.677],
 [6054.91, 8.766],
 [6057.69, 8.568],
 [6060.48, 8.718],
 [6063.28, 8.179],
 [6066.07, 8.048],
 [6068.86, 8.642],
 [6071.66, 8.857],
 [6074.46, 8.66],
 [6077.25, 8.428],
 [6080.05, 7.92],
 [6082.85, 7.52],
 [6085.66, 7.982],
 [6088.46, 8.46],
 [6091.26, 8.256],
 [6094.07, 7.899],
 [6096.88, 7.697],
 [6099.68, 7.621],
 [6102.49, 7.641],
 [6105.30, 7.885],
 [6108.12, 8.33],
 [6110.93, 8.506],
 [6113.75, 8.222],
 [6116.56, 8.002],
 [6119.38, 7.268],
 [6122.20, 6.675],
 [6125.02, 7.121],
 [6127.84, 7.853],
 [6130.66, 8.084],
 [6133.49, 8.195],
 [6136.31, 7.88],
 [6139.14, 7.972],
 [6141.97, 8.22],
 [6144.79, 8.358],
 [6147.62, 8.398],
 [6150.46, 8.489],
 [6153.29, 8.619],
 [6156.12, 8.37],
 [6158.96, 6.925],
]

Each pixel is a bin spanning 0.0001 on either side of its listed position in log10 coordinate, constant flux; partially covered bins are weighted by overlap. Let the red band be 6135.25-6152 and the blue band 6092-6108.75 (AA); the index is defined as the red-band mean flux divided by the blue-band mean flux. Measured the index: 1.1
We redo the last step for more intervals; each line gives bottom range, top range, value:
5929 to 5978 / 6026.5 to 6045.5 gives 1.05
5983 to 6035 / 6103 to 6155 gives 1.02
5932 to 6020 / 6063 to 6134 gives 1.03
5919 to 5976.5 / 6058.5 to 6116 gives 1.08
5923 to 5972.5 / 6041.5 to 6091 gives 1.10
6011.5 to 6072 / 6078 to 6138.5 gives 0.96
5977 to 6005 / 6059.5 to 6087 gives 1.06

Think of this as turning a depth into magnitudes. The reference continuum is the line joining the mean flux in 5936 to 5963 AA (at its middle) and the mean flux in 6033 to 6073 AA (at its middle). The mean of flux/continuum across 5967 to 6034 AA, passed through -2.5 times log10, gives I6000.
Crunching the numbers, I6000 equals 0.04 mag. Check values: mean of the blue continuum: 7.83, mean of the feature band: 7.82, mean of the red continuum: 8.42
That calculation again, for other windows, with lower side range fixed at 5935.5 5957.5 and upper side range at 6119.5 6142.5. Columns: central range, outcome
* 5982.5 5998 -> 0.01 mag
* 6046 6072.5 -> -0.10 mag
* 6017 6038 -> 0.00 mag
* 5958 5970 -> 0.08 mag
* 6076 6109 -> -0.03 mag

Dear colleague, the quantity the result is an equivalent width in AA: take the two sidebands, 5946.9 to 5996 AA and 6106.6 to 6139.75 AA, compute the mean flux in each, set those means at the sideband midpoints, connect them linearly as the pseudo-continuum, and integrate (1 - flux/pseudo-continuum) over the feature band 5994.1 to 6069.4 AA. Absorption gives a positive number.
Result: -3.5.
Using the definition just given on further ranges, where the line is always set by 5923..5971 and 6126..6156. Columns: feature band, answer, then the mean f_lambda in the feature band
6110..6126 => 1.00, 7.62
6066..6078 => -0.89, 8.59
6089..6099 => 0.11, 7.98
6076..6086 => 0.08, 7.95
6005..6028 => -0.36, 7.95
